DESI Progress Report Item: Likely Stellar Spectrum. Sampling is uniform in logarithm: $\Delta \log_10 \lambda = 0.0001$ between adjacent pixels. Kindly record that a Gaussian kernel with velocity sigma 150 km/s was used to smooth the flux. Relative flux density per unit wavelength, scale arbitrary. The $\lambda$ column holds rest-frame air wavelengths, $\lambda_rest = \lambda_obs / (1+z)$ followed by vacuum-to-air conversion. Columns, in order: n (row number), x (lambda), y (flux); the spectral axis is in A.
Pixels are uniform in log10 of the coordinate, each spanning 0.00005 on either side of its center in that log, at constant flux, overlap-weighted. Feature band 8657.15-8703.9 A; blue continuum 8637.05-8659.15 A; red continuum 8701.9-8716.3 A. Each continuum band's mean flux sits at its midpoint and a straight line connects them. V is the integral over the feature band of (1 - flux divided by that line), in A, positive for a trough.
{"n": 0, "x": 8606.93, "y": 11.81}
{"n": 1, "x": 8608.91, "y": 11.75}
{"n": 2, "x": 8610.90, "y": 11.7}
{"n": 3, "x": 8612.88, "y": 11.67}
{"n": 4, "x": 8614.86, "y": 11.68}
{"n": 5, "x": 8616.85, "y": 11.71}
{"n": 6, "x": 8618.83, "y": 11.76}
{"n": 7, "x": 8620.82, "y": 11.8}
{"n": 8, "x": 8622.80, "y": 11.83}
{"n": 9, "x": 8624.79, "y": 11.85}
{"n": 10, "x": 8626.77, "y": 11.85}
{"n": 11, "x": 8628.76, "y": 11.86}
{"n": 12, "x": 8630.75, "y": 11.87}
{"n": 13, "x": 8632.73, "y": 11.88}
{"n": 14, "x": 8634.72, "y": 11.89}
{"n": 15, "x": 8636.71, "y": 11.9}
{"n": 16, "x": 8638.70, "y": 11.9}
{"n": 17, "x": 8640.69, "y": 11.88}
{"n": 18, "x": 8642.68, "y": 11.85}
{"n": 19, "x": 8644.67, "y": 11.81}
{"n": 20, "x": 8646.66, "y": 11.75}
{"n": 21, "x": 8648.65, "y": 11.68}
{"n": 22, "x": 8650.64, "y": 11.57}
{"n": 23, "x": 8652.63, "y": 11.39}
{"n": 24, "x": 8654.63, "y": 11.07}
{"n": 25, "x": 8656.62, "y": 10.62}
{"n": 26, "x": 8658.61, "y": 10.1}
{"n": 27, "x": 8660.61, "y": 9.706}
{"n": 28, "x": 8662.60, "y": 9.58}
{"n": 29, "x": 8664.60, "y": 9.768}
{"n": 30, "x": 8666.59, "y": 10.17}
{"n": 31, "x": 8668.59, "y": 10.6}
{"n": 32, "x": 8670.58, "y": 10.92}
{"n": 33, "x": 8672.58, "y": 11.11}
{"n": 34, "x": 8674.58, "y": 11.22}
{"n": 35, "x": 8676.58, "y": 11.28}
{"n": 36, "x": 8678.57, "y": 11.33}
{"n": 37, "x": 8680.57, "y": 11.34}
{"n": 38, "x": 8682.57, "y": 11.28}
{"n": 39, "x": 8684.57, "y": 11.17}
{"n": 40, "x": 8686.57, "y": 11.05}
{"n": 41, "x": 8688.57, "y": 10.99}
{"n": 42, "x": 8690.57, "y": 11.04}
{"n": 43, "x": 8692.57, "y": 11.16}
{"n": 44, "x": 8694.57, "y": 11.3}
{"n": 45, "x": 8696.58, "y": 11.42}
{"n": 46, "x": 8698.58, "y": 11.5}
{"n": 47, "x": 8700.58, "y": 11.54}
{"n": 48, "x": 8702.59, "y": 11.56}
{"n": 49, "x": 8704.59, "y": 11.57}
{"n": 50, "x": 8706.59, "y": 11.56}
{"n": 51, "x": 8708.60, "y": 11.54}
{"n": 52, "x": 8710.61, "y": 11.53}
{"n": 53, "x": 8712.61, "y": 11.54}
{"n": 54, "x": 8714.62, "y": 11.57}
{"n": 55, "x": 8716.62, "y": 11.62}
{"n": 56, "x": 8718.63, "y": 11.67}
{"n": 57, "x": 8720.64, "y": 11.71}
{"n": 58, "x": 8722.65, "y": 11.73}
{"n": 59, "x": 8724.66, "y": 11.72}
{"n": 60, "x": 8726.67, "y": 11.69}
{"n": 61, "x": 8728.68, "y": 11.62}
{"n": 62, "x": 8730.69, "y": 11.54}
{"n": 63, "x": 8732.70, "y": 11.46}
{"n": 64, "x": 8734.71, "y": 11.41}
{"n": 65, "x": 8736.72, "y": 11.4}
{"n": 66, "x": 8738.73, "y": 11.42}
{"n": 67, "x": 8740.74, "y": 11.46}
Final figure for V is 2.4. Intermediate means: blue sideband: 11.5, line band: 10.9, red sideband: 11.6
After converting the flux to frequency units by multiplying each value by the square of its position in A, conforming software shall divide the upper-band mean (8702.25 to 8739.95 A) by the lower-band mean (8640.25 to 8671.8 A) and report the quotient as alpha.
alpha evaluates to 1.1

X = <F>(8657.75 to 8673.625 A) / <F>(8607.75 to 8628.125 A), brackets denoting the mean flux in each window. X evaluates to 0.87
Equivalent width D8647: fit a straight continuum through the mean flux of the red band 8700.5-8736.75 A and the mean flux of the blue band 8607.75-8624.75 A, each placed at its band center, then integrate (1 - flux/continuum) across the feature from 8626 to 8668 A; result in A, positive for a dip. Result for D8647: 1.66 A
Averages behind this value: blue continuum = 11.7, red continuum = 11.6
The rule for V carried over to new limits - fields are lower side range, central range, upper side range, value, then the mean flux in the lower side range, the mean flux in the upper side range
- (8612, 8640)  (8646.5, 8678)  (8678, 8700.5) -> 2.0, 11.8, 11.2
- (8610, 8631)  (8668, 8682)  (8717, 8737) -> 0.7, 11.8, 11.6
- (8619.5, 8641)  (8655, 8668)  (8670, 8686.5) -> 1.6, 11.9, 11.2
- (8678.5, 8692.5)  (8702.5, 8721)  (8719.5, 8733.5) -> -0.2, 11.2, 11.6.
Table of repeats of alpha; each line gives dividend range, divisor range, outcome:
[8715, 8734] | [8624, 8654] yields 1.01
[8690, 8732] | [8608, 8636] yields 1.00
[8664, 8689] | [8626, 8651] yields 0.93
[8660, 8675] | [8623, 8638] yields 0.88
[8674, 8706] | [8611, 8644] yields 0.97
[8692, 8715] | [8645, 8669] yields 1.08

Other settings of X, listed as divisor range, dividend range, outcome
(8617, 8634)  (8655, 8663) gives 0.86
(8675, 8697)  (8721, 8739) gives 1.03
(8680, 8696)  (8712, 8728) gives 1.04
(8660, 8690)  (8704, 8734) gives 1.08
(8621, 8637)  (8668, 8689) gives 0.94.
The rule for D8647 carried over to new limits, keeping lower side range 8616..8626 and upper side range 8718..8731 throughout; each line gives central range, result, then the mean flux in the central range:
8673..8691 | 0.8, 11.2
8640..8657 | 0.3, 11.5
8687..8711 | 0.7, 11.4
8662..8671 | 1.2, 10.2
